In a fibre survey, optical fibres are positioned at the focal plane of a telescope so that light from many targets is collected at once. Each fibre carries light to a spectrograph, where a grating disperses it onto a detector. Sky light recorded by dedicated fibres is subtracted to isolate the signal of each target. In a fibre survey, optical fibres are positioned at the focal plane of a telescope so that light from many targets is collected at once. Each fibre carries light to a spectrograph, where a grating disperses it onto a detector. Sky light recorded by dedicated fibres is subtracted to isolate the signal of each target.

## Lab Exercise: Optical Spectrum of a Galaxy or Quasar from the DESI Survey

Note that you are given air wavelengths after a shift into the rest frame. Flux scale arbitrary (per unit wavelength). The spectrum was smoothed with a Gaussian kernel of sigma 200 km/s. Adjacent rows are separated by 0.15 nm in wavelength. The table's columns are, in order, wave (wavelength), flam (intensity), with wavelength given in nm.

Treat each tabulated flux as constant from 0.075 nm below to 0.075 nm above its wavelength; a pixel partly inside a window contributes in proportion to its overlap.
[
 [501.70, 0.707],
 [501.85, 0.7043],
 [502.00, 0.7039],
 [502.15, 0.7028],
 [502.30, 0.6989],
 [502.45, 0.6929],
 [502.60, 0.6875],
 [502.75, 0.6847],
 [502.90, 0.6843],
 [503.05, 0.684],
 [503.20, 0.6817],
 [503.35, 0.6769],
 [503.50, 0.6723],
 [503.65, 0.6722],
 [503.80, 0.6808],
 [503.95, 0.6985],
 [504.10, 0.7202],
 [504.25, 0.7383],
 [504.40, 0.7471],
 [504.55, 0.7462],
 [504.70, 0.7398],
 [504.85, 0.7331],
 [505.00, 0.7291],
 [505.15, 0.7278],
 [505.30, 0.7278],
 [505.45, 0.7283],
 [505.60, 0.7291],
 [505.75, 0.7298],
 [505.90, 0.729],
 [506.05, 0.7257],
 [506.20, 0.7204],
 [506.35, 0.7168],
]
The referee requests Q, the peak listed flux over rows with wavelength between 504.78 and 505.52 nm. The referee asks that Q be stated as 0.7331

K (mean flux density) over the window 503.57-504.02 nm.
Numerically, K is 0.684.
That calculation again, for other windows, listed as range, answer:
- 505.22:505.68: 0.728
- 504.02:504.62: 0.738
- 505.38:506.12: 0.728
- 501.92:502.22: 0.703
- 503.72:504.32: 0.709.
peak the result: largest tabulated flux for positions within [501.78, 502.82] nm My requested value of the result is 0.7043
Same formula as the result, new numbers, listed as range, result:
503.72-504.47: 0.7471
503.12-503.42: 0.6817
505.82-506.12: 0.729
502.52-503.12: 0.6875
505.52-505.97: 0.7298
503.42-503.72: 0.6723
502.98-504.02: 0.6985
